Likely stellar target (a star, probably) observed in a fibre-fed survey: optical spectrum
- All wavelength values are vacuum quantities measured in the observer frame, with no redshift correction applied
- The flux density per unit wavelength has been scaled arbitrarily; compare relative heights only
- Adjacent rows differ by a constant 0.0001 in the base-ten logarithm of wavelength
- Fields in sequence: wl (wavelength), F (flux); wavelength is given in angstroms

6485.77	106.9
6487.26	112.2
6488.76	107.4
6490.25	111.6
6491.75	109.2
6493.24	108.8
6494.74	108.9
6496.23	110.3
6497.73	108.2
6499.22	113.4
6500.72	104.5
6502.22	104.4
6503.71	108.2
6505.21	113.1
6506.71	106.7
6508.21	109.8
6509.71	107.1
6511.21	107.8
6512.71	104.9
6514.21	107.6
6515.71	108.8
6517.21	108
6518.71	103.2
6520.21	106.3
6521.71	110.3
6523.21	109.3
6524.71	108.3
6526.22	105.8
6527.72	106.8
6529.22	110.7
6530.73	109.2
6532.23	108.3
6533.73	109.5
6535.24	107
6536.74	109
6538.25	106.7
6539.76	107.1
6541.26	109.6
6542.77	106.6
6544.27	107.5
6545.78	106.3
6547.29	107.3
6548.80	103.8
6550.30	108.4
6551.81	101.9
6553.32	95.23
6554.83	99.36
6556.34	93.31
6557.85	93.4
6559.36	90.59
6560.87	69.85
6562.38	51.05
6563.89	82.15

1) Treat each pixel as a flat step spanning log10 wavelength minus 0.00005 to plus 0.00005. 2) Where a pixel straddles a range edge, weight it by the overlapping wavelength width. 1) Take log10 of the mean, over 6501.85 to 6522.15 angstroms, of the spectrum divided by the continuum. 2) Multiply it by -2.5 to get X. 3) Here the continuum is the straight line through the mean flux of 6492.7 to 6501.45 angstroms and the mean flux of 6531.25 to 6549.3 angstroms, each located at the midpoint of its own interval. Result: 0.01 mag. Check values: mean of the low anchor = 109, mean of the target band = 108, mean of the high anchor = 107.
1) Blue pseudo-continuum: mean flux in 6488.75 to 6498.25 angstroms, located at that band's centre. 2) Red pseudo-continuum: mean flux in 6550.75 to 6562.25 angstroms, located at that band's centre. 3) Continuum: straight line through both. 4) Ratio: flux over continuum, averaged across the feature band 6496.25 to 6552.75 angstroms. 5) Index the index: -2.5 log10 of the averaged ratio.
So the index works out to -0.08 mag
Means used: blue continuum 109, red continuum 90.1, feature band 108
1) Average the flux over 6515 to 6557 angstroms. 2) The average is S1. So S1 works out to 106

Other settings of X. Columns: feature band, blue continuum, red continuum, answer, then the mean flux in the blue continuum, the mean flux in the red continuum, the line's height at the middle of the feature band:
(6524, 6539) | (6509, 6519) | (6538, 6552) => -0.01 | 107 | 107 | 107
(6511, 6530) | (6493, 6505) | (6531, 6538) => 0.01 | 109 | 108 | 108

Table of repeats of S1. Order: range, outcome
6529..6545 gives 108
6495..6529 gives 108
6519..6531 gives 108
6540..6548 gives 107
